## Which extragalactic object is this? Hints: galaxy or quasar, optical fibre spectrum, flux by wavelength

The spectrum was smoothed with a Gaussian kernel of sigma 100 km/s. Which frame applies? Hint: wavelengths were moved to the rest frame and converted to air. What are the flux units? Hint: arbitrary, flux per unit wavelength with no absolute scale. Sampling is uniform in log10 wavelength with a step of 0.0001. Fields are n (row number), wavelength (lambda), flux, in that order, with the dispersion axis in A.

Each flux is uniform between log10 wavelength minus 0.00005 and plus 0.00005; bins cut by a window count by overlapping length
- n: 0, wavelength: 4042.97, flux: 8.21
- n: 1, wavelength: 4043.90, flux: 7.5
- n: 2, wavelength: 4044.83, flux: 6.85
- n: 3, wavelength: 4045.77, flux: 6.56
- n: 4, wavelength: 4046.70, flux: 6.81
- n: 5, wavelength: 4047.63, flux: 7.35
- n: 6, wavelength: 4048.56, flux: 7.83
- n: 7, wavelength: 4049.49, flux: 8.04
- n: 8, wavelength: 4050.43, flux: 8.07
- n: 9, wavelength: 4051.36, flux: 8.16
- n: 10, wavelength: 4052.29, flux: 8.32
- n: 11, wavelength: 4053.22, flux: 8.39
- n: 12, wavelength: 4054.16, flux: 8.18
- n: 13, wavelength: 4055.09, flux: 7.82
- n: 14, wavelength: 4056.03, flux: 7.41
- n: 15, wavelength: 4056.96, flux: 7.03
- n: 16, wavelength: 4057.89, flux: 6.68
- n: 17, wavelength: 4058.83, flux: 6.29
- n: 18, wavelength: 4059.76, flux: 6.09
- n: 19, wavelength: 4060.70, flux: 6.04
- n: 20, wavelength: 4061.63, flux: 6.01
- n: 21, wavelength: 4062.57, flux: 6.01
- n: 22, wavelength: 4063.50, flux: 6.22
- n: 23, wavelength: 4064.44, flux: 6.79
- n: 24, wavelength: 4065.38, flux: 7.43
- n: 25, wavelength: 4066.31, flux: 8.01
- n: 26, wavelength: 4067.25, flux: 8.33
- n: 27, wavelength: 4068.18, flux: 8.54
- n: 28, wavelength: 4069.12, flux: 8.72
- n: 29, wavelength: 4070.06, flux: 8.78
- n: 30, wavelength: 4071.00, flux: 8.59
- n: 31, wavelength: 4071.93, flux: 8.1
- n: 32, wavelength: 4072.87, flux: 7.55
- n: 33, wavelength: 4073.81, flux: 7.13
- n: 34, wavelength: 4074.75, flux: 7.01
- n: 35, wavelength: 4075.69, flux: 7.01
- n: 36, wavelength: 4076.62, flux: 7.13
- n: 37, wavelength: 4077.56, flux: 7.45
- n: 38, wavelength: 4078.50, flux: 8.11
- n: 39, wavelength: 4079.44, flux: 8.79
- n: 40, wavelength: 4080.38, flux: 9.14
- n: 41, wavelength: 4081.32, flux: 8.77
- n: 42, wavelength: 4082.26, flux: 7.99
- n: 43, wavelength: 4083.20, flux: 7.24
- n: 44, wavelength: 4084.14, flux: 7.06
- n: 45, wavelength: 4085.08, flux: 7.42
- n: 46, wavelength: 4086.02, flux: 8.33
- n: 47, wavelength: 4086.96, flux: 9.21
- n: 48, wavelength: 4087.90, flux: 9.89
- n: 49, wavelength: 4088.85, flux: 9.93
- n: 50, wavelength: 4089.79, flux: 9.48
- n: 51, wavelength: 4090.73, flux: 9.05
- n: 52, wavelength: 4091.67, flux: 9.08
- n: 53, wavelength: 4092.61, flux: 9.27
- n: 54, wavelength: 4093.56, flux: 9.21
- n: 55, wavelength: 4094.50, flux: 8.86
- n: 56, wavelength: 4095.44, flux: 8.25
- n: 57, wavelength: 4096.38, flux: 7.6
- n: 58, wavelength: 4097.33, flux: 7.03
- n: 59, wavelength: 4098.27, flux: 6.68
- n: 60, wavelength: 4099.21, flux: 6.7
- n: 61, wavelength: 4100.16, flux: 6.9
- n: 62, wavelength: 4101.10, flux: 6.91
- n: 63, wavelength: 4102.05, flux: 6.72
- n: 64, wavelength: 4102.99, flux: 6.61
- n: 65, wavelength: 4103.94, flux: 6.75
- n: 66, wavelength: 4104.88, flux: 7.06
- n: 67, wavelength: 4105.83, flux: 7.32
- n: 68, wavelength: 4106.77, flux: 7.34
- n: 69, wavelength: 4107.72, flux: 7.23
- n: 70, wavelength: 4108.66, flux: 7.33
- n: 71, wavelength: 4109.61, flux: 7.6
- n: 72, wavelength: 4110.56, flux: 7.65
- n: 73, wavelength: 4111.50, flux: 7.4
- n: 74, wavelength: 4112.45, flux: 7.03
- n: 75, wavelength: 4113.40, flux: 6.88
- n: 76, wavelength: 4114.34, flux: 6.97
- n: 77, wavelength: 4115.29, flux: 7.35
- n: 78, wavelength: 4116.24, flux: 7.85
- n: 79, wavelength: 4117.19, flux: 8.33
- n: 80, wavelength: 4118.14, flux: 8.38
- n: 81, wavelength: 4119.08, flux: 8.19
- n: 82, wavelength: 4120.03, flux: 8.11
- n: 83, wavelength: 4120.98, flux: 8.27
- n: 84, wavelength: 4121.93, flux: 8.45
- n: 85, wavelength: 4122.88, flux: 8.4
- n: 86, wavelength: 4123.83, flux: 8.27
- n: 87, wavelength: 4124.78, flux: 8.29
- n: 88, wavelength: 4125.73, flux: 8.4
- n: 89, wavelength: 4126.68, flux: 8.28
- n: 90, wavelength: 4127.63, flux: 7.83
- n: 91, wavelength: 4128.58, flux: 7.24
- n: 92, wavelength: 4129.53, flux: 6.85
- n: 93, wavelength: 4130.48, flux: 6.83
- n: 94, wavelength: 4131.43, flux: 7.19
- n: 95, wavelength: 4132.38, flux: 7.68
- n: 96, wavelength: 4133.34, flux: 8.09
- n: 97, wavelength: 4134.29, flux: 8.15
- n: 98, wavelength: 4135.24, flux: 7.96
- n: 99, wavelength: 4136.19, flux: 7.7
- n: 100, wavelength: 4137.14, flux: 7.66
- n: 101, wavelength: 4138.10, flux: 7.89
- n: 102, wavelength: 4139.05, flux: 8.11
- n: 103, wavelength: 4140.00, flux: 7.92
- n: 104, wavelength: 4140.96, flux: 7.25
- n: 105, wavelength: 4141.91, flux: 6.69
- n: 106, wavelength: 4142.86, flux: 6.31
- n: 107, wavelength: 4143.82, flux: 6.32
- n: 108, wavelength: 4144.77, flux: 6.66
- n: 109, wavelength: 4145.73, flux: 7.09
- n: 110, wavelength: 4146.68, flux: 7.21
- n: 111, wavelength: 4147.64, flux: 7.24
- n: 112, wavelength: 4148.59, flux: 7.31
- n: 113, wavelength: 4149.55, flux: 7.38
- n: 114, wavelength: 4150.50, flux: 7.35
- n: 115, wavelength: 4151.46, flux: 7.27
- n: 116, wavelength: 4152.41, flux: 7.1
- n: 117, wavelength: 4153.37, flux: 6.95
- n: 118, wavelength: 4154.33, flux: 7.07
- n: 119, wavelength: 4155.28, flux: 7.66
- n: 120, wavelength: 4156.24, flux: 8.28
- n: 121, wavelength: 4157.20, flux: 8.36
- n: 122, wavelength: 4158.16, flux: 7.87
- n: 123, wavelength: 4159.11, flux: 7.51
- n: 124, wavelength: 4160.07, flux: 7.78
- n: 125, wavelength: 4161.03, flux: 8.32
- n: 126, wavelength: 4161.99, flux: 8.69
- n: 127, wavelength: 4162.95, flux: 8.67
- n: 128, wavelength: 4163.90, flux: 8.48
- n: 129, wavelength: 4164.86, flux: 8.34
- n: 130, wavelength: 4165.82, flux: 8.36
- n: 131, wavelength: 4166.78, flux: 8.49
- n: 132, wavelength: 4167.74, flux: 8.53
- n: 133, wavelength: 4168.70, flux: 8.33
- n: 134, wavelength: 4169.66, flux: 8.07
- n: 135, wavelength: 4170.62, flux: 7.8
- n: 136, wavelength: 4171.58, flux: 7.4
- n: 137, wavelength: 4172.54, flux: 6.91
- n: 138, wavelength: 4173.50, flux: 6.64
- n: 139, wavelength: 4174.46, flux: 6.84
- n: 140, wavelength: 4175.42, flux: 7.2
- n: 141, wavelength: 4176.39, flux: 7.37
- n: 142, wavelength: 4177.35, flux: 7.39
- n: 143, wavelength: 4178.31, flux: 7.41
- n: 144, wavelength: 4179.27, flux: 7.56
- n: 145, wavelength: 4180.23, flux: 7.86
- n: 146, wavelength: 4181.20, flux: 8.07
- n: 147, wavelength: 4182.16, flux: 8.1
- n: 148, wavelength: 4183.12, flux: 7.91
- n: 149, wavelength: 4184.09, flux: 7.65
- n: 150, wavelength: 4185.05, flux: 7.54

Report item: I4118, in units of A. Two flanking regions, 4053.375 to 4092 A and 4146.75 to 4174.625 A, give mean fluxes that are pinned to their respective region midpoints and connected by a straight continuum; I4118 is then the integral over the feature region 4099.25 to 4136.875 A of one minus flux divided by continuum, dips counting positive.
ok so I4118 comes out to 1.0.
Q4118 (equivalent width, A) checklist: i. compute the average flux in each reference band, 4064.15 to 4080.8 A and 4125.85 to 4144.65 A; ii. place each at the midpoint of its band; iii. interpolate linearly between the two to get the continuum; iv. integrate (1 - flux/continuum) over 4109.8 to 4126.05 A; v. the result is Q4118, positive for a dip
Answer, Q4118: -0.6 A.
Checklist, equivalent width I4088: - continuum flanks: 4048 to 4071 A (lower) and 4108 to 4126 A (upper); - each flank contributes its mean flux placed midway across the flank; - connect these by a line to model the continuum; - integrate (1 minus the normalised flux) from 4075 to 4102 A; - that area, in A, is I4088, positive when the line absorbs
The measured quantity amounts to -1.64 A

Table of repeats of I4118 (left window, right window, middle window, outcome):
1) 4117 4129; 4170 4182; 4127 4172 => 0.8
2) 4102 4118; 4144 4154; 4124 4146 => -1.0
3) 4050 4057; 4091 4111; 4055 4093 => -0.2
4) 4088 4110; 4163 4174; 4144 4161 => 1.1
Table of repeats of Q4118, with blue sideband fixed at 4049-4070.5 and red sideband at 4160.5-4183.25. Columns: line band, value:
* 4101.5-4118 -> 0.8 A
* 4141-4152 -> 1.1 A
